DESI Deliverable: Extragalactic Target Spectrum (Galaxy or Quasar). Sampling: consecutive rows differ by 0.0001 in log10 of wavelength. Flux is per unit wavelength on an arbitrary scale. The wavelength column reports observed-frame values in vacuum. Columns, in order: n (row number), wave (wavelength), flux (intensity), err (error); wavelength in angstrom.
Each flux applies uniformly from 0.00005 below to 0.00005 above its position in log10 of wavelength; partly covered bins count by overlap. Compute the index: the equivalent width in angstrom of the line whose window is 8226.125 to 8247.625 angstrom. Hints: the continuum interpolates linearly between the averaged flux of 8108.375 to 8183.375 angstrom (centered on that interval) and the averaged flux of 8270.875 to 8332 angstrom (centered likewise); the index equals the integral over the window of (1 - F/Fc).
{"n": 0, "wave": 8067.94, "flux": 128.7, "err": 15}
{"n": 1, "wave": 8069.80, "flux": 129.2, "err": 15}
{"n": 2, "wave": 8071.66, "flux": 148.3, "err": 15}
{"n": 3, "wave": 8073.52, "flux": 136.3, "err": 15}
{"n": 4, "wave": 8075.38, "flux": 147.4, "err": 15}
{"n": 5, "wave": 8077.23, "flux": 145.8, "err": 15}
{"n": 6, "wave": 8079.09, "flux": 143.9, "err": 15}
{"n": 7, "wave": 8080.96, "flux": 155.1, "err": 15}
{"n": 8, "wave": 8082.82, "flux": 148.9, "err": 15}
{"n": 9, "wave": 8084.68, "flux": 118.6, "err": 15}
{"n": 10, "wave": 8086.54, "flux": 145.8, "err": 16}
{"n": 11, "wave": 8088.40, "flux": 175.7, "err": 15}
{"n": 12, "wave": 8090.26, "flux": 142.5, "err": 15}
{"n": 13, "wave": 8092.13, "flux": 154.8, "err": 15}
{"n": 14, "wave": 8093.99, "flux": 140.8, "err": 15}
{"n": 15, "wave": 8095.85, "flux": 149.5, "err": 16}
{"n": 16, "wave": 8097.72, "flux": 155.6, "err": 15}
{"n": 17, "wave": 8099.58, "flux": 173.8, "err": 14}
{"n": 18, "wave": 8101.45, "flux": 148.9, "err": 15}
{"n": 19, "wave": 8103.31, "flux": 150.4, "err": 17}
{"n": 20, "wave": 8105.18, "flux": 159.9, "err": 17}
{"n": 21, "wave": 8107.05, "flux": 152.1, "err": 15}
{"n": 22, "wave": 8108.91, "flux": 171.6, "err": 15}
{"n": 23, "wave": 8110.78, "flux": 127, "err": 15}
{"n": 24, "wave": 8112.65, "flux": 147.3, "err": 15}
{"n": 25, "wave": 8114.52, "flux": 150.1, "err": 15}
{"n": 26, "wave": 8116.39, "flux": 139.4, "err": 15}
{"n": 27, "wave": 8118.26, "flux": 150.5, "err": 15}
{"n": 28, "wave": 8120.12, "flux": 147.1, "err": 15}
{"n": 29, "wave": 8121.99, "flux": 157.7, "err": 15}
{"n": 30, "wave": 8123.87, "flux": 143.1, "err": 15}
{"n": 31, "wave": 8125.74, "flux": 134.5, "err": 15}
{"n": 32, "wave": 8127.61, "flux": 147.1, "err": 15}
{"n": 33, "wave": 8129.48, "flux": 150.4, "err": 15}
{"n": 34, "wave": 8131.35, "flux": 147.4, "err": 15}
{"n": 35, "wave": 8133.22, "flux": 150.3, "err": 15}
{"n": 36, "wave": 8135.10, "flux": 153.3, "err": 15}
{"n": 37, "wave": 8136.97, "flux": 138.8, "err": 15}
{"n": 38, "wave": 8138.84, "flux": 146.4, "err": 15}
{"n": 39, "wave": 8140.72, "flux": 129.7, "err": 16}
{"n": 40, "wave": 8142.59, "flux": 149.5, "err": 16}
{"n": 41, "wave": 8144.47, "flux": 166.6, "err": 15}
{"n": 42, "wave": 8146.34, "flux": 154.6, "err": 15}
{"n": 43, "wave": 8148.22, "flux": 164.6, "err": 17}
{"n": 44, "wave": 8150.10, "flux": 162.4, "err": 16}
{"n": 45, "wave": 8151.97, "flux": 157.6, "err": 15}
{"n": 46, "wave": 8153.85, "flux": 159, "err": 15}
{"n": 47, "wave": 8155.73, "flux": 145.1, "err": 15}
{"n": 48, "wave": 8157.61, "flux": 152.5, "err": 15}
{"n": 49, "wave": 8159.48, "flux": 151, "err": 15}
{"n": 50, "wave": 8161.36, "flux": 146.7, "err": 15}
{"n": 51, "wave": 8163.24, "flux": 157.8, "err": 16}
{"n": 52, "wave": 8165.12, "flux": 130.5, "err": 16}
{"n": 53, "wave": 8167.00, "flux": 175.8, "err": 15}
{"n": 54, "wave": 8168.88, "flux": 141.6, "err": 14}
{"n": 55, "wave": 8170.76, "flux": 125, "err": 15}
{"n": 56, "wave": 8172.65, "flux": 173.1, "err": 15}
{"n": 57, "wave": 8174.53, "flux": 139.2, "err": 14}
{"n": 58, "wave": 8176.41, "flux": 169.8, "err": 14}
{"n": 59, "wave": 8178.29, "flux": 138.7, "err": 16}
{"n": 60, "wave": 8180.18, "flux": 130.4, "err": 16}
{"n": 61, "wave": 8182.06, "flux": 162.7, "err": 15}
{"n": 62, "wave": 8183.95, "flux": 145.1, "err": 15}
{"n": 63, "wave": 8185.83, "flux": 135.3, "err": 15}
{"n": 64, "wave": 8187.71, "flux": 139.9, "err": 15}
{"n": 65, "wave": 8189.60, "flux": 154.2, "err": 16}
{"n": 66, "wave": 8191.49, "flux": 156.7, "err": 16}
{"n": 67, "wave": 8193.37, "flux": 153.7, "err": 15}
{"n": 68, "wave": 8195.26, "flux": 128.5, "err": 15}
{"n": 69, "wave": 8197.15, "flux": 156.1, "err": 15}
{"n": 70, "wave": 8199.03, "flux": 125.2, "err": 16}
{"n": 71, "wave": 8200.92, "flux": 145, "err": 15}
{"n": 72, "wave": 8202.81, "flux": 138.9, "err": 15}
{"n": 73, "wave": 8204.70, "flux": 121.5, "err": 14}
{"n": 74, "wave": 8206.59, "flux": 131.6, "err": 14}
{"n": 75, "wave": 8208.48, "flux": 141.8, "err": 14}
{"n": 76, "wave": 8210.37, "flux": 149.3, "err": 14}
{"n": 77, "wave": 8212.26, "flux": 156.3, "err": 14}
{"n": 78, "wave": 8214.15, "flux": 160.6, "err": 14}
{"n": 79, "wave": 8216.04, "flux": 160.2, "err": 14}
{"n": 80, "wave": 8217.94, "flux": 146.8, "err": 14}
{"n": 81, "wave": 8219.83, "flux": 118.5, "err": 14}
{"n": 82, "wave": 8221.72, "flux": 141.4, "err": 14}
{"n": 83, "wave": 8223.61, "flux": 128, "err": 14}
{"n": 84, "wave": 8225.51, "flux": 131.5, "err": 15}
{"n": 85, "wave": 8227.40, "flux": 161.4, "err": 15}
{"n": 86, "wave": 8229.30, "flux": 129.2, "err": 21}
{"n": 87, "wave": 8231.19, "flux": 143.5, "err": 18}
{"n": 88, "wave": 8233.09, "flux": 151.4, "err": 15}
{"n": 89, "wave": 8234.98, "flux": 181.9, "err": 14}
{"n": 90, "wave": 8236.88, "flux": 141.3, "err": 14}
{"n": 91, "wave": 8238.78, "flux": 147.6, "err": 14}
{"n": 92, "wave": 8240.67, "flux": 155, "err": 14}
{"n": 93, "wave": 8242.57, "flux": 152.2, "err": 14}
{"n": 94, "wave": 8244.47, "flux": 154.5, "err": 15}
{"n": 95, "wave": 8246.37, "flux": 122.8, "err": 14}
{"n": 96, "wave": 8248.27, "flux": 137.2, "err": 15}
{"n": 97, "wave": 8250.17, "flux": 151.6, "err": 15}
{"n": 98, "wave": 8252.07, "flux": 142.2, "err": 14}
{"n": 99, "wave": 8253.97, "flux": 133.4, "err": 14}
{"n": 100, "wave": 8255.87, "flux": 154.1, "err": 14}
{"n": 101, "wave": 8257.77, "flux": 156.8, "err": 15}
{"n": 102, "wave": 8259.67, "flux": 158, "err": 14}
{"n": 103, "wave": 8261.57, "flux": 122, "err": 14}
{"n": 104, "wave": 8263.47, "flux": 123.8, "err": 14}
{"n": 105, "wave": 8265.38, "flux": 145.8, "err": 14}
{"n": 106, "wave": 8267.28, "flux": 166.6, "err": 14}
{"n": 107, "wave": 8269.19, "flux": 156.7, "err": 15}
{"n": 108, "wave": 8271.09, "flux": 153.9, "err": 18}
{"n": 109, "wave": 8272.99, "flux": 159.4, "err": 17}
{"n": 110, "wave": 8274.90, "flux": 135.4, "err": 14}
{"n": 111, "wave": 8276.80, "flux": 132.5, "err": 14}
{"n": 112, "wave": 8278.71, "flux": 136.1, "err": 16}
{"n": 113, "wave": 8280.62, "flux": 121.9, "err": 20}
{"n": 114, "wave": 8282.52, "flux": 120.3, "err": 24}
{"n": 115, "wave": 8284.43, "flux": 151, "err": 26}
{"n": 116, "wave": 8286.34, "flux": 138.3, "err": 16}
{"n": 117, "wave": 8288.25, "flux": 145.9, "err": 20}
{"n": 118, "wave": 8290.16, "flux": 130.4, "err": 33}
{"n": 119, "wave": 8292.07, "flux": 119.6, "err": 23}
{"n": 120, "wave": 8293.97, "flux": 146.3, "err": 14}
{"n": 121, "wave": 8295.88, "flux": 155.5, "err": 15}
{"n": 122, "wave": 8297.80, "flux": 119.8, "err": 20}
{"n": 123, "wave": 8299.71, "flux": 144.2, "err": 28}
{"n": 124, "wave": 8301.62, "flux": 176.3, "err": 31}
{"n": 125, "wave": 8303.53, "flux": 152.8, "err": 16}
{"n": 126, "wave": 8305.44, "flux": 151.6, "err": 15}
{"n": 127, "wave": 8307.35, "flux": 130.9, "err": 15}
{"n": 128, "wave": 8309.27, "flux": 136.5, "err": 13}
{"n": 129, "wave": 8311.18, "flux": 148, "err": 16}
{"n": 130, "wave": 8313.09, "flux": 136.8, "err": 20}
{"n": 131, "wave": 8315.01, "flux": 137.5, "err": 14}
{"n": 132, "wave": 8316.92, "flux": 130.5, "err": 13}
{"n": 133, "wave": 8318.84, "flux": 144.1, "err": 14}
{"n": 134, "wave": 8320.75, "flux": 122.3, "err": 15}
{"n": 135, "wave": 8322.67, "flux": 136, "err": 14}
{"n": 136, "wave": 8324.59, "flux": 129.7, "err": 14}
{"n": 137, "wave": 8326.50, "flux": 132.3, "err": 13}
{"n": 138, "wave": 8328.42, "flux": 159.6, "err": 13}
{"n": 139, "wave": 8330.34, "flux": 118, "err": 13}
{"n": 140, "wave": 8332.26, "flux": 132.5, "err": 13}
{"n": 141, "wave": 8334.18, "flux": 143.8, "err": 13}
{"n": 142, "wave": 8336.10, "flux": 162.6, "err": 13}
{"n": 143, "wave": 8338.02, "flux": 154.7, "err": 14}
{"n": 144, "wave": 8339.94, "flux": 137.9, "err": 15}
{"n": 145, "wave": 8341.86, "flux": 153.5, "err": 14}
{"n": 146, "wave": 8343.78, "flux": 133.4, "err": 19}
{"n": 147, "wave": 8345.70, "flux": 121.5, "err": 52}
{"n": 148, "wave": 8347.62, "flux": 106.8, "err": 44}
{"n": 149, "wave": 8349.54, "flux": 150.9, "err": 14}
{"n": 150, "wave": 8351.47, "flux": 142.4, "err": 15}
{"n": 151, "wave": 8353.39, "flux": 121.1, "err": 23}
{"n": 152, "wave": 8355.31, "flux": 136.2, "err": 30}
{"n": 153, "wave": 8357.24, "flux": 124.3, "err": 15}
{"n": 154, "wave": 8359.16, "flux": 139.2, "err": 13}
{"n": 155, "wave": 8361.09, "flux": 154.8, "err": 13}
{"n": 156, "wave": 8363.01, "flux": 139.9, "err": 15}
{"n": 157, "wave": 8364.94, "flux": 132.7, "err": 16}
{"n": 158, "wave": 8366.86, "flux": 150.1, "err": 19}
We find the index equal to -0.8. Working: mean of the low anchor 149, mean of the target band 149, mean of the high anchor 139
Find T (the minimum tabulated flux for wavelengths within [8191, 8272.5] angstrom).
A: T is 118.5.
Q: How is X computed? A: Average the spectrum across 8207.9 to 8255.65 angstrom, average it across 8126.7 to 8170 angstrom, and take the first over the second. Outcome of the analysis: 0.96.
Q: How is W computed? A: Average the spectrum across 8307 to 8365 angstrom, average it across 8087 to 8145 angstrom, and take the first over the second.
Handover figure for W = 0.92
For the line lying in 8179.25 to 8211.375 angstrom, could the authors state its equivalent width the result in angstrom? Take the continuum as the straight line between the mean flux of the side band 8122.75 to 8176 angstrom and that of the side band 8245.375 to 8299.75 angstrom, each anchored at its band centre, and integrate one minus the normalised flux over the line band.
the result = 1.0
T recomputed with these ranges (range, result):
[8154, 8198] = 125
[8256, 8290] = 120.3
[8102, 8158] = 127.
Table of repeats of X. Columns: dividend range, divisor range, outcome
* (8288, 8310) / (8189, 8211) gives 1.01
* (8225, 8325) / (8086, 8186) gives 0.95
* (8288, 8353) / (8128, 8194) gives 0.93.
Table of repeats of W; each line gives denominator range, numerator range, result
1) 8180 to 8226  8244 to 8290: 1.00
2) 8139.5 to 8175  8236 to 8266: 0.95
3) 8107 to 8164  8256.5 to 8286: 0.95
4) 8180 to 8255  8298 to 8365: 0.96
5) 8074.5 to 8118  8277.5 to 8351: 0.93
